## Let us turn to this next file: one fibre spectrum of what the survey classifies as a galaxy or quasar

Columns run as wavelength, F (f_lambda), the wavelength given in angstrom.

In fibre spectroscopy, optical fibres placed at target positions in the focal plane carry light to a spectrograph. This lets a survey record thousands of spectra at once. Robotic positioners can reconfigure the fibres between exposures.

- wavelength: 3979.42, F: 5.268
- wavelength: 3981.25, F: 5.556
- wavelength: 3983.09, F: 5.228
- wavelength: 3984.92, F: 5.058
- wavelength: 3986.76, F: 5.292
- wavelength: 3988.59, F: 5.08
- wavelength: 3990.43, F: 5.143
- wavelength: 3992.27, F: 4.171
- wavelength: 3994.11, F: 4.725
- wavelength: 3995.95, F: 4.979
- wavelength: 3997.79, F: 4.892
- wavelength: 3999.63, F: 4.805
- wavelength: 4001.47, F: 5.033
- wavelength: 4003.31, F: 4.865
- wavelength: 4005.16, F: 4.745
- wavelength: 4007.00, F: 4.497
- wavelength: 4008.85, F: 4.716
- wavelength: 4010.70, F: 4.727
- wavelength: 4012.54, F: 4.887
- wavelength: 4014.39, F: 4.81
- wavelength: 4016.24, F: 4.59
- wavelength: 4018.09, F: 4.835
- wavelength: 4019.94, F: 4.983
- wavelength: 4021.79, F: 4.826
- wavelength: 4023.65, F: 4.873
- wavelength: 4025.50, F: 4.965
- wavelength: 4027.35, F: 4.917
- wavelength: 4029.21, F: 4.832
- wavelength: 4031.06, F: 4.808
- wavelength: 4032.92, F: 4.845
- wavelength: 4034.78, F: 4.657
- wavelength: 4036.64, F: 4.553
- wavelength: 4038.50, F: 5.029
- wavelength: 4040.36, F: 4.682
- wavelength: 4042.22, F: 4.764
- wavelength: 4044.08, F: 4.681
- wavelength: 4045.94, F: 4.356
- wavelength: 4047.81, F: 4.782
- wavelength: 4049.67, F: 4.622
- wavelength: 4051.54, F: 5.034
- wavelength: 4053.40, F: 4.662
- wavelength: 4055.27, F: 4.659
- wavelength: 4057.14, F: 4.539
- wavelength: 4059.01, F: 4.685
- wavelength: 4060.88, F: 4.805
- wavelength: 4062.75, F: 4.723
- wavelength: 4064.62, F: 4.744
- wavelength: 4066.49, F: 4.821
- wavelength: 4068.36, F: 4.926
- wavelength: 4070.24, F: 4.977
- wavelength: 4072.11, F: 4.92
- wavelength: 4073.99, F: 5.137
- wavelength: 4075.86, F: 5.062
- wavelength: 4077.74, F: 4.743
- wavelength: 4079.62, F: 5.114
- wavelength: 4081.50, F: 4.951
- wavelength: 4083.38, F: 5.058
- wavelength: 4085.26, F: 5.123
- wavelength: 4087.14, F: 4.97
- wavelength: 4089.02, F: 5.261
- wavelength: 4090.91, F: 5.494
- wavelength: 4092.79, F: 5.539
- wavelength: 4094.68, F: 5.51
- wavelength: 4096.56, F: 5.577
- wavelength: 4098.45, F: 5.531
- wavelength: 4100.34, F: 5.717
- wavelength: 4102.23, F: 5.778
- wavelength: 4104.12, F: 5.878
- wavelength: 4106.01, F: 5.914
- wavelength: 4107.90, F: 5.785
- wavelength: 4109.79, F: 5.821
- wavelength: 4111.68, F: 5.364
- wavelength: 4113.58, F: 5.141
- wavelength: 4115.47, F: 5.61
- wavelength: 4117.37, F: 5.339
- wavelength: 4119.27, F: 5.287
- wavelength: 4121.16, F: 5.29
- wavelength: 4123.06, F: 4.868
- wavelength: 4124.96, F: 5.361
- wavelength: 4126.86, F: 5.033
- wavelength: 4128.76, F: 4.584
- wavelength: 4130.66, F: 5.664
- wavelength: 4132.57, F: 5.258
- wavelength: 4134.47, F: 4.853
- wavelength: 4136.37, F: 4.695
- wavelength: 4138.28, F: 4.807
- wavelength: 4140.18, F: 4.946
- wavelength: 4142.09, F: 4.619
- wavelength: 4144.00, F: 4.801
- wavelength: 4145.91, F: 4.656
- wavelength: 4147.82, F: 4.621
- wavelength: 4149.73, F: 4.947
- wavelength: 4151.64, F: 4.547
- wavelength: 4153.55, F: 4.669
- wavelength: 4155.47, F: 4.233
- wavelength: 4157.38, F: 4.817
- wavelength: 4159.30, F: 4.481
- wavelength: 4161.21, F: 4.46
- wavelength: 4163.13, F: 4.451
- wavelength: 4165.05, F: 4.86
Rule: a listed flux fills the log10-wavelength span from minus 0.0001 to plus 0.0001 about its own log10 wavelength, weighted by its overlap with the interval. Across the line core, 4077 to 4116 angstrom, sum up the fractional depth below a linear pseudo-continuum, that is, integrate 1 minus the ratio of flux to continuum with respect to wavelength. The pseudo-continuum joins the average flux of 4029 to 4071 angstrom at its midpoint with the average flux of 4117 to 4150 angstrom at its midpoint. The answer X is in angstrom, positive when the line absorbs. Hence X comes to -4.4 angstrom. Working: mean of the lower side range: 4.74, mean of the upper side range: 4.97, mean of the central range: 5.43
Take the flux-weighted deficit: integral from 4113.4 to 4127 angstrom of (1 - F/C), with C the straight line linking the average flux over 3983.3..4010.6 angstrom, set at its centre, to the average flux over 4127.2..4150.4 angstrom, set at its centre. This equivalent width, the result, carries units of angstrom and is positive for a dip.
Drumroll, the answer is -1.1 angstrom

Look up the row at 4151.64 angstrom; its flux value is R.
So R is 4.547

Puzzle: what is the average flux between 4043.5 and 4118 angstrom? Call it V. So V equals 5.14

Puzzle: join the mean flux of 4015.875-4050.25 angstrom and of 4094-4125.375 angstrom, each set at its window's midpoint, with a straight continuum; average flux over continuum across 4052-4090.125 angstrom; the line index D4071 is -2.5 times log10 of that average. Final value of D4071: 0.053 mag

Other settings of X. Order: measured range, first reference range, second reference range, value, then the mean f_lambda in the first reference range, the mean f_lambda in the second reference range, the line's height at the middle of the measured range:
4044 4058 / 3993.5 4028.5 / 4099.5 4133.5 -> 1.07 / 4.83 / 5.43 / 5.05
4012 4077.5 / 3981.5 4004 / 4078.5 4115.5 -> 5.08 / 4.96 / 5.45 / 5.2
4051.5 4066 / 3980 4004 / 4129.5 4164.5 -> 0.51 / 4.99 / 4.75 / 4.89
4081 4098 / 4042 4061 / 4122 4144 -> -1.69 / 4.68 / 4.97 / 4.81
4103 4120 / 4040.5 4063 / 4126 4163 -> -3.01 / 4.69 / 4.76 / 4.74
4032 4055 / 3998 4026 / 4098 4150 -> 0.96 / 4.81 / 5.22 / 4.93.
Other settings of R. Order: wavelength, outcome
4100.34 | 5.717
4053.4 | 4.662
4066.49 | 4.821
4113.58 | 5.141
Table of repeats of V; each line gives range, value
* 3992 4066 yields 4.76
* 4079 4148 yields 5.24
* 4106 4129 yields 5.34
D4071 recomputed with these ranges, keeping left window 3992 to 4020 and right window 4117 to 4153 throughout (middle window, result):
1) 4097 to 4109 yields -0.174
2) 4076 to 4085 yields -0.024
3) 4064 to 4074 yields -0.011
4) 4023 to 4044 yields 0.001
